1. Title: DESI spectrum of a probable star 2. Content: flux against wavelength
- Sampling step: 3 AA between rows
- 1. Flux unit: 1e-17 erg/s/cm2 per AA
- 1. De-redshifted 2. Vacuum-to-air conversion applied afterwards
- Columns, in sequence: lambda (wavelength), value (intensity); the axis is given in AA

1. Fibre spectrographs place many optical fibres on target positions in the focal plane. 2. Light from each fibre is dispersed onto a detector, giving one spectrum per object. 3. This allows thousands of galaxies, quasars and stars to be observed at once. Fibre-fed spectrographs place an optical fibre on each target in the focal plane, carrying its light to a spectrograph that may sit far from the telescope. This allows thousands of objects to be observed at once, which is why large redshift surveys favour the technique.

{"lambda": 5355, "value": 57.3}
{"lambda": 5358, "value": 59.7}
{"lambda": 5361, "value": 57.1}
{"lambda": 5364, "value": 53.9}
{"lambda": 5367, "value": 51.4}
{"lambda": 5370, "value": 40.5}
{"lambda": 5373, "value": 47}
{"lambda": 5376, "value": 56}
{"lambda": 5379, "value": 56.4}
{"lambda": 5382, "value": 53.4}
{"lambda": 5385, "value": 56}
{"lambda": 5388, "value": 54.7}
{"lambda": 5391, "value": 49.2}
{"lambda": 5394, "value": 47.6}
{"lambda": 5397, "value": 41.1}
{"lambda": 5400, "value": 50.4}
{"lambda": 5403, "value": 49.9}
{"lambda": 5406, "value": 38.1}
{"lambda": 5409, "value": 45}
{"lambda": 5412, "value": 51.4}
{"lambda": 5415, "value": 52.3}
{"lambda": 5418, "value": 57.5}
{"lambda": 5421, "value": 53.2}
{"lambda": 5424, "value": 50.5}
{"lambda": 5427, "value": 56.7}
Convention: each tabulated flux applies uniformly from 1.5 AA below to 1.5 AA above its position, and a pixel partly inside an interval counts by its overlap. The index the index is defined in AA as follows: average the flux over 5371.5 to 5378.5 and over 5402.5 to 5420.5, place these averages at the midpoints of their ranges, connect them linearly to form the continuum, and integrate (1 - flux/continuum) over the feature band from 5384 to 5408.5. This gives 1.2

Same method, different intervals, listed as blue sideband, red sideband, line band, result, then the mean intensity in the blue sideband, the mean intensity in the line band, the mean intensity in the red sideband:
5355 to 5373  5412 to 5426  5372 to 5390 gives -0.4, 52.5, 54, 53.3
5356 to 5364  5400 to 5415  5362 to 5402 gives 1.5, 57.5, 50.7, 47.1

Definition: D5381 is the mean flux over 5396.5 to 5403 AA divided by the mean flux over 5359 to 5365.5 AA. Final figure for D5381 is 0.85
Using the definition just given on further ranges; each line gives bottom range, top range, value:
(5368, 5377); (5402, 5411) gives 0.93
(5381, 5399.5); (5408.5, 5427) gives 1.04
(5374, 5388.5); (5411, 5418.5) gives 0.97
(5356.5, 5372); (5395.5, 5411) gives 0.86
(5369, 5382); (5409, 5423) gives 1.04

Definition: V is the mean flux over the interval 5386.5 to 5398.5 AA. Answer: 48.2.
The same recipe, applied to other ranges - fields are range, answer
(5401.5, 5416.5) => 47.3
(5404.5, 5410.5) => 41.6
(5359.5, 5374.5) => 50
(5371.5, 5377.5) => 51.5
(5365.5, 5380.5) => 50.3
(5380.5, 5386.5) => 54.7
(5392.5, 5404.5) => 47.2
